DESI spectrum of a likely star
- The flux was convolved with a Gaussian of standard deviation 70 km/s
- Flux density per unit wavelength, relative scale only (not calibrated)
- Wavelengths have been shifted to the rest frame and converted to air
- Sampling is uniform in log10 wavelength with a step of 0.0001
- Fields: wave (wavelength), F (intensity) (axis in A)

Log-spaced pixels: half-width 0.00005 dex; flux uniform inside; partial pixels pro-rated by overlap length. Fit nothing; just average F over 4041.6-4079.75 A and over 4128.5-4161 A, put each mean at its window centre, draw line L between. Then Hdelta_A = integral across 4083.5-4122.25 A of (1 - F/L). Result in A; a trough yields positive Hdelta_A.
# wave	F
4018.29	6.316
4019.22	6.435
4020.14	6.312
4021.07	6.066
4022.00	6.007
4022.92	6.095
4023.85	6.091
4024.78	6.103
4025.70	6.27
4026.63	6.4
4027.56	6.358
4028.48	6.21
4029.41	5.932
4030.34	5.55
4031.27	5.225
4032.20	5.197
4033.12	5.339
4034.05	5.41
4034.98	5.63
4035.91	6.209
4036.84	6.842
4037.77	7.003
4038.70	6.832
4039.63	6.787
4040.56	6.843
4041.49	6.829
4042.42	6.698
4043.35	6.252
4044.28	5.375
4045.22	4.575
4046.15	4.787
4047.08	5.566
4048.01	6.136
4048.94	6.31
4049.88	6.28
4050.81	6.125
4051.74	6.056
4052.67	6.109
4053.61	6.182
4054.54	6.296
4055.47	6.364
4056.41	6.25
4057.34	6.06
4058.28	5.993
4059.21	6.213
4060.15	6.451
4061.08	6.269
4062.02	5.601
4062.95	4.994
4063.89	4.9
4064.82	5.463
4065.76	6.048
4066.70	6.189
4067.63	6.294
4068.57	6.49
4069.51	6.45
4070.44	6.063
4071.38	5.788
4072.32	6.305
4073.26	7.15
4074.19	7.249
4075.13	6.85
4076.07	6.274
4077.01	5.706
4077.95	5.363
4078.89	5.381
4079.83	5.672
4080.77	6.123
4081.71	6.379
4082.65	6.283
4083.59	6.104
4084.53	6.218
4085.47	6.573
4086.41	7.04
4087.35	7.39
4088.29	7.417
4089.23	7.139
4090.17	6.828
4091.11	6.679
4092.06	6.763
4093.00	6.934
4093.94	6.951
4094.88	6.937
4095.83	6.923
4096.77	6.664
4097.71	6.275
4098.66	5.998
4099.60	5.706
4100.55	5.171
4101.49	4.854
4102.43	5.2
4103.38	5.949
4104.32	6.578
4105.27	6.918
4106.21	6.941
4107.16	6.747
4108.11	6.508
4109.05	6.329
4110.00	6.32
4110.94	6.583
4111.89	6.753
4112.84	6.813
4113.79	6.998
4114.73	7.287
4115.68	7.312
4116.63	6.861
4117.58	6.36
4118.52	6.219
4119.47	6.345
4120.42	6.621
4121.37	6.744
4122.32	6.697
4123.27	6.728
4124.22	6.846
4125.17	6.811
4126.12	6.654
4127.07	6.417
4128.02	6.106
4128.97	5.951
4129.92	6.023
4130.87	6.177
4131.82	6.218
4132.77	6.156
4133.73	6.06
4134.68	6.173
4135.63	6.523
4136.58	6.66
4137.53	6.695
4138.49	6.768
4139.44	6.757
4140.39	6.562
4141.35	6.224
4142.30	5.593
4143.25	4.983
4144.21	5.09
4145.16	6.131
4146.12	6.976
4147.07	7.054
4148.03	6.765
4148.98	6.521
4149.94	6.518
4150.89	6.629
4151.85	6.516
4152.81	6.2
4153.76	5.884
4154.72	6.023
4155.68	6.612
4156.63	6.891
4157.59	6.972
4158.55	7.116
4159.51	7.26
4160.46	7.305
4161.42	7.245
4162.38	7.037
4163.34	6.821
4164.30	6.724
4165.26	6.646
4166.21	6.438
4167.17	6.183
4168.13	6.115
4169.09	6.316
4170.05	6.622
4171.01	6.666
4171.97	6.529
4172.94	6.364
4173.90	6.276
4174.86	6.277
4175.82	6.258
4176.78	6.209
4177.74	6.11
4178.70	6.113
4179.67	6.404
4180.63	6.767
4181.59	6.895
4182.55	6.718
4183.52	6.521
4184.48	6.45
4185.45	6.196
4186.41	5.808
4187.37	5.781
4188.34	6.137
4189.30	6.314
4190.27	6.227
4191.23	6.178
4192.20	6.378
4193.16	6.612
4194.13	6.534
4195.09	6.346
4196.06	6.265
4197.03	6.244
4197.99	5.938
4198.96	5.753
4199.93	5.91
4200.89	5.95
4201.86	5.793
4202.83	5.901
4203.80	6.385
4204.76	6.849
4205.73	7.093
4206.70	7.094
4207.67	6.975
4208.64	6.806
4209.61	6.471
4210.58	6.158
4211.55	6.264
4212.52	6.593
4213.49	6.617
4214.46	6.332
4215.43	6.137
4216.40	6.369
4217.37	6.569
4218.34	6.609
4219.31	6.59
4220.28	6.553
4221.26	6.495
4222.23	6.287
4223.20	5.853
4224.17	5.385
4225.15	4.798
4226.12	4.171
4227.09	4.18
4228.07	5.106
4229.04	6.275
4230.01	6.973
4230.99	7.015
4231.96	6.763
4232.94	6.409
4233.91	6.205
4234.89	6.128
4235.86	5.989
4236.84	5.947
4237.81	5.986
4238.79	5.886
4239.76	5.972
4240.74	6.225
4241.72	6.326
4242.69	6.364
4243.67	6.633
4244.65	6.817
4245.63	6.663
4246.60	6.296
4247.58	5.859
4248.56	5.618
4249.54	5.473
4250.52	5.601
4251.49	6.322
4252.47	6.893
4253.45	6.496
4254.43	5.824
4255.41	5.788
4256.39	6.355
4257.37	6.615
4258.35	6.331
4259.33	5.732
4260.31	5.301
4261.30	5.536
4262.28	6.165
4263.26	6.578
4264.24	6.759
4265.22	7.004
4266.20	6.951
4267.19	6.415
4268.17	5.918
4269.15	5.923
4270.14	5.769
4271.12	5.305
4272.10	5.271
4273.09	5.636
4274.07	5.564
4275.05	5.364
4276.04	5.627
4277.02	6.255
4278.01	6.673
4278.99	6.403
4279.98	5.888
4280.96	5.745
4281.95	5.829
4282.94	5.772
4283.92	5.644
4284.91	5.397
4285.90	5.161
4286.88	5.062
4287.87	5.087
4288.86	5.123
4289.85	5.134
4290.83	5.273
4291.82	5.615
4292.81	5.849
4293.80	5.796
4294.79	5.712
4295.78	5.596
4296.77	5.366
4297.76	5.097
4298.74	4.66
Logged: -2.2 A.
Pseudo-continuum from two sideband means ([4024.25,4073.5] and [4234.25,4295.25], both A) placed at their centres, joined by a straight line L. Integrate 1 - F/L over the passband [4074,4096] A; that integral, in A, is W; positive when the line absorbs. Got -1.8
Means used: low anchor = 6.05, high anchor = 5.95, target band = 6.53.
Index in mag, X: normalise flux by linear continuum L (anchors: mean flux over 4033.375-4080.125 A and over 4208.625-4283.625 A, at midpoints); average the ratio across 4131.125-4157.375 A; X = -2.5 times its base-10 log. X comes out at -0.04 mag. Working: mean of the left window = 6.1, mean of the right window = 6.1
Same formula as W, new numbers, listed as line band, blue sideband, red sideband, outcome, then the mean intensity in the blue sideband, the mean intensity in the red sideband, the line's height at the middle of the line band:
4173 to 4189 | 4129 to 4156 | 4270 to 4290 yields -0.5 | 6.29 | 5.61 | 6.1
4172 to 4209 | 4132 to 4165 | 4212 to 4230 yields -0.9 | 6.51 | 5.97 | 6.2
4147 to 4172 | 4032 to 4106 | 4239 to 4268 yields -1.7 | 6.2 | 6.23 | 6.22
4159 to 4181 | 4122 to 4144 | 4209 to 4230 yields -1.3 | 6.32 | 6.02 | 6.19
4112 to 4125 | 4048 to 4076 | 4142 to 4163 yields -0.7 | 6.17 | 6.52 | 6.39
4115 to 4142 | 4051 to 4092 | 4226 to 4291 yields -1.4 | 6.25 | 5.96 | 6.16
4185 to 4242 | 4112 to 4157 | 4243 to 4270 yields 1.0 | 6.45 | 6.21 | 6.3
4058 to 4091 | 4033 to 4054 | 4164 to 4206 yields -0.5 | 6.1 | 6.32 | 6.15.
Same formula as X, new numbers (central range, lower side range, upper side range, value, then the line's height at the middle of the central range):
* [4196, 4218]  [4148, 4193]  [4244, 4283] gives -0.01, 6.32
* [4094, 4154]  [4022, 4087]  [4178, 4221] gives -0.03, 6.23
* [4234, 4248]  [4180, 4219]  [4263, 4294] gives -0.03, 6.07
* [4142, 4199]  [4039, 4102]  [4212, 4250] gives -0.05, 6.15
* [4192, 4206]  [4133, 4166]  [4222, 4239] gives -0.02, 6.11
